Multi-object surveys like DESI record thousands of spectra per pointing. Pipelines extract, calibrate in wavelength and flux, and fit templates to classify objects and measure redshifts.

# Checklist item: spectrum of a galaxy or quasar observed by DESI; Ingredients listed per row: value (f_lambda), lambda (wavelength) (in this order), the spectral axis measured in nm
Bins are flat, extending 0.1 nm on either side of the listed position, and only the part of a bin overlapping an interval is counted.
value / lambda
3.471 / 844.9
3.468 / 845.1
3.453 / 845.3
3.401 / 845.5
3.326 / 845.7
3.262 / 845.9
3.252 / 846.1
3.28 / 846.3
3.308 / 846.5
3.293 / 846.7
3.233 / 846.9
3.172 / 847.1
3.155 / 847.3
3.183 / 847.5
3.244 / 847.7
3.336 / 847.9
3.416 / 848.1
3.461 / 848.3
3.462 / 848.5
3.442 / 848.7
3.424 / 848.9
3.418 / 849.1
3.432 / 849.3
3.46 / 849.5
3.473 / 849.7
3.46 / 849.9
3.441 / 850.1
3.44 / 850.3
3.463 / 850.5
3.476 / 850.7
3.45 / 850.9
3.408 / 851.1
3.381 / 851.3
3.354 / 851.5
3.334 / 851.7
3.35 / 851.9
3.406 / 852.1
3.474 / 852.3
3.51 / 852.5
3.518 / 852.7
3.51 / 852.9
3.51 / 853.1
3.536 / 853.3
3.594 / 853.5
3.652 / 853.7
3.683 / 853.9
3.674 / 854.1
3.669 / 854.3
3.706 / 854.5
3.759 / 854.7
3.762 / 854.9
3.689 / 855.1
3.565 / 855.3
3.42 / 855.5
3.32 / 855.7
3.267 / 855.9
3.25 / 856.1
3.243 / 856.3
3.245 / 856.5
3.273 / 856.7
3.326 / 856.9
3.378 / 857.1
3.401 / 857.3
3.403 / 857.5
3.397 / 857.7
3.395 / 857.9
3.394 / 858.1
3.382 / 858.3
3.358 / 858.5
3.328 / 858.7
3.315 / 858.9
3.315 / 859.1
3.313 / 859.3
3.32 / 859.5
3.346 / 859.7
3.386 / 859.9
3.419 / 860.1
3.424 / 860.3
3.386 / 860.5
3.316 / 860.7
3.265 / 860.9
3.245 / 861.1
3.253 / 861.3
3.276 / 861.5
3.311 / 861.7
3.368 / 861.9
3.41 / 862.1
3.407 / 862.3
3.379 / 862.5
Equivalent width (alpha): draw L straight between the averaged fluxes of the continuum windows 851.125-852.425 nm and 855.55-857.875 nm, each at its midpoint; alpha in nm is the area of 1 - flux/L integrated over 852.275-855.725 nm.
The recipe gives -0.24 nm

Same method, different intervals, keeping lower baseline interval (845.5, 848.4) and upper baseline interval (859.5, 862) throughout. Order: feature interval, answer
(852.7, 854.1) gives -0.12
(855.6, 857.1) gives 0.02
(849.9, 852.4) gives -0.09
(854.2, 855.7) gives -0.14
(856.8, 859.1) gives -0.03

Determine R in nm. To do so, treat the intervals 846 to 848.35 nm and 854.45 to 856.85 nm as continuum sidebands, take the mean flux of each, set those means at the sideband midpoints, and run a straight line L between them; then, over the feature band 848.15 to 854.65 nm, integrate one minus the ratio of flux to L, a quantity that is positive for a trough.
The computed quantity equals -0.244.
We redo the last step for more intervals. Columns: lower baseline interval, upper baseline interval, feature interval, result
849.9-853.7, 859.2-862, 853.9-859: -0.075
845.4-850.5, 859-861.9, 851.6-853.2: -0.051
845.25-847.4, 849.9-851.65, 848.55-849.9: -0.027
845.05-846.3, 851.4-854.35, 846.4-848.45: 0.064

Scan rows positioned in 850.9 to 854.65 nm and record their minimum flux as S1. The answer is 3.334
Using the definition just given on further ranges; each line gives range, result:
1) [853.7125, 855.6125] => 3.42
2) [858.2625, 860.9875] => 3.265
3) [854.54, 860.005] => 3.243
